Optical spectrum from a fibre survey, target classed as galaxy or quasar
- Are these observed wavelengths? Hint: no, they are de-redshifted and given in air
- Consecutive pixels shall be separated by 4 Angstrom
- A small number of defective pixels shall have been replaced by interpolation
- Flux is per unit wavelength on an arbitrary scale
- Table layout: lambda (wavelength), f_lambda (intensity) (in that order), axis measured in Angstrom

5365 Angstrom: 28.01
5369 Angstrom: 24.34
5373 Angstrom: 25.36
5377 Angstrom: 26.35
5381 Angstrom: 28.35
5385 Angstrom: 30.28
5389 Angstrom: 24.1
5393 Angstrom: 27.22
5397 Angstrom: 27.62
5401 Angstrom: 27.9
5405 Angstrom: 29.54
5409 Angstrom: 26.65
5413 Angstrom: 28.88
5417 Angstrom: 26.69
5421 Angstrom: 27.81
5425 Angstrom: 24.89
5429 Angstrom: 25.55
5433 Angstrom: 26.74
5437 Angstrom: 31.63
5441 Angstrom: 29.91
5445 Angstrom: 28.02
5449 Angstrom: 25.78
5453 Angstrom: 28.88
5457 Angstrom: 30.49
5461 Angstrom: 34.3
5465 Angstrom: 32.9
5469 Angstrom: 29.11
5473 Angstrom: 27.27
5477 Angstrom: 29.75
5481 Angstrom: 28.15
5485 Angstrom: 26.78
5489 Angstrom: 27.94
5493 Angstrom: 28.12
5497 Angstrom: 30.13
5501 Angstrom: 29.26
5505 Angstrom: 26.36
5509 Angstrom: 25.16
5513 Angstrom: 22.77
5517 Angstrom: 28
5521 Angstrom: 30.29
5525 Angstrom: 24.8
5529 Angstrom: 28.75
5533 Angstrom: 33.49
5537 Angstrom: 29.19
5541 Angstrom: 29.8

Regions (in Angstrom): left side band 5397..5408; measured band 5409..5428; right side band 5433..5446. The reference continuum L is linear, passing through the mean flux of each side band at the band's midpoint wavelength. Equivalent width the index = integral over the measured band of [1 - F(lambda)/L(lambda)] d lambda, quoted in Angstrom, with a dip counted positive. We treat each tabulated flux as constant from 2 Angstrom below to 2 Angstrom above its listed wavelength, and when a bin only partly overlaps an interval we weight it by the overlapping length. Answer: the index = 1.25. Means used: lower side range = 28.3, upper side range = 29.5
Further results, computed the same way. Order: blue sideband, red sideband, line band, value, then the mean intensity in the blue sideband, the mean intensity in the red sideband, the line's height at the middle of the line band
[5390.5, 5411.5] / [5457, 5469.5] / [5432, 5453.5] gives 1.5 Angstrom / 27.7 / 32.2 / 30.7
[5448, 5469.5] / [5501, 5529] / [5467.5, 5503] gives 0.2 Angstrom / 30.5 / 26.6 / 28.7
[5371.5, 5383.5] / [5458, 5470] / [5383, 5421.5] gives 1.0 Angstrom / 26.9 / 32.2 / 28.4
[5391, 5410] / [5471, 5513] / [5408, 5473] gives -2.0 Angstrom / 27.8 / 27.6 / 27.8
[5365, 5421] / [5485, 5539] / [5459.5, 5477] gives -1.9 Angstrom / 27.2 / 28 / 27.7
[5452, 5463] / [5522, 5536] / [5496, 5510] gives 1.0 Angstrom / 31.4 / 29.1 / 30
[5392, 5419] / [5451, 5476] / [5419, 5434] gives 1.3 Angstrom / 27.8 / 30.5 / 28.8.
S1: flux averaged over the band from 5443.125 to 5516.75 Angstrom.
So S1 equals 28.4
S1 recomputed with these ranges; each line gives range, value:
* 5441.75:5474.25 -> 29.7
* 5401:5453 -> 27.7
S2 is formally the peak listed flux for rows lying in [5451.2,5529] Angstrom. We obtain 34.3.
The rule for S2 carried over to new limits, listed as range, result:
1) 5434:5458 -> 31.63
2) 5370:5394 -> 30.28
